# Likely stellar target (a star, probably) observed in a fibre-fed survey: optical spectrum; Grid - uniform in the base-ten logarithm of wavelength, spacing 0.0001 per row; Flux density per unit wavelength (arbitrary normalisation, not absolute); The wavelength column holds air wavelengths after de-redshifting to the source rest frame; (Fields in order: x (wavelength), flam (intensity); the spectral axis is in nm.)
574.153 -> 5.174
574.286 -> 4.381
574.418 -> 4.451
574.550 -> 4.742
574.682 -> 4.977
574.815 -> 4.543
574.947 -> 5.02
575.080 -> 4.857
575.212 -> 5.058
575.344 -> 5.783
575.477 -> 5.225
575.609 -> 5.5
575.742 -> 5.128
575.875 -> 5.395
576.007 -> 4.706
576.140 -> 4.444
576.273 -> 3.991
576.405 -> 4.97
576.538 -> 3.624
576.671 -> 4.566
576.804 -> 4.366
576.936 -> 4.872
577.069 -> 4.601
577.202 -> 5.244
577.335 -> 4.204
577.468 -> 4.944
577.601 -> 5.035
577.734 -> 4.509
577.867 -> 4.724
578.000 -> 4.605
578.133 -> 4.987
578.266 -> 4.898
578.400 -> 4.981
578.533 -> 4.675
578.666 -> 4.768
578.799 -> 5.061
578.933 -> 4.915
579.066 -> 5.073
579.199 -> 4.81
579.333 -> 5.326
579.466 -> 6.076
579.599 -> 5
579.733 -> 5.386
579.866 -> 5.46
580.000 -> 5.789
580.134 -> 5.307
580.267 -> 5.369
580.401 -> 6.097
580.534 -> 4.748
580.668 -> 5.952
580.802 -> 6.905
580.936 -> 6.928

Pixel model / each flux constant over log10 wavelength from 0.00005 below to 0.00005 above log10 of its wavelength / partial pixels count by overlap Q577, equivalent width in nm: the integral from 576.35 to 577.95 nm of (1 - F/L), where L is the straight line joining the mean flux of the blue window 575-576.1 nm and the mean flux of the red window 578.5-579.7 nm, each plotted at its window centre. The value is 0.16 nm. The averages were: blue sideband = 5.18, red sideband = 5.1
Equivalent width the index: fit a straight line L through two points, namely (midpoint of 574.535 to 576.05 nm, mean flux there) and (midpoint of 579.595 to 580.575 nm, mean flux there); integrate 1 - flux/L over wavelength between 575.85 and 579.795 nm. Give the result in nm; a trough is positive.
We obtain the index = 0.34 nm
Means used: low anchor 5.1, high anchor 5.44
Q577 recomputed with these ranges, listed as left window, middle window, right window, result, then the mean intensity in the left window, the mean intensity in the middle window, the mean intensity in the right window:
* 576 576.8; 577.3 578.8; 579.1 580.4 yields 0.03 nm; 4.35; 4.78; 5.42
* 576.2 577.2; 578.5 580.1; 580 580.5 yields 0.02 nm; 4.48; 5.21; 5.57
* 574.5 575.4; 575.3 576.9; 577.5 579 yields 0.05 nm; 4.99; 4.8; 4.83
